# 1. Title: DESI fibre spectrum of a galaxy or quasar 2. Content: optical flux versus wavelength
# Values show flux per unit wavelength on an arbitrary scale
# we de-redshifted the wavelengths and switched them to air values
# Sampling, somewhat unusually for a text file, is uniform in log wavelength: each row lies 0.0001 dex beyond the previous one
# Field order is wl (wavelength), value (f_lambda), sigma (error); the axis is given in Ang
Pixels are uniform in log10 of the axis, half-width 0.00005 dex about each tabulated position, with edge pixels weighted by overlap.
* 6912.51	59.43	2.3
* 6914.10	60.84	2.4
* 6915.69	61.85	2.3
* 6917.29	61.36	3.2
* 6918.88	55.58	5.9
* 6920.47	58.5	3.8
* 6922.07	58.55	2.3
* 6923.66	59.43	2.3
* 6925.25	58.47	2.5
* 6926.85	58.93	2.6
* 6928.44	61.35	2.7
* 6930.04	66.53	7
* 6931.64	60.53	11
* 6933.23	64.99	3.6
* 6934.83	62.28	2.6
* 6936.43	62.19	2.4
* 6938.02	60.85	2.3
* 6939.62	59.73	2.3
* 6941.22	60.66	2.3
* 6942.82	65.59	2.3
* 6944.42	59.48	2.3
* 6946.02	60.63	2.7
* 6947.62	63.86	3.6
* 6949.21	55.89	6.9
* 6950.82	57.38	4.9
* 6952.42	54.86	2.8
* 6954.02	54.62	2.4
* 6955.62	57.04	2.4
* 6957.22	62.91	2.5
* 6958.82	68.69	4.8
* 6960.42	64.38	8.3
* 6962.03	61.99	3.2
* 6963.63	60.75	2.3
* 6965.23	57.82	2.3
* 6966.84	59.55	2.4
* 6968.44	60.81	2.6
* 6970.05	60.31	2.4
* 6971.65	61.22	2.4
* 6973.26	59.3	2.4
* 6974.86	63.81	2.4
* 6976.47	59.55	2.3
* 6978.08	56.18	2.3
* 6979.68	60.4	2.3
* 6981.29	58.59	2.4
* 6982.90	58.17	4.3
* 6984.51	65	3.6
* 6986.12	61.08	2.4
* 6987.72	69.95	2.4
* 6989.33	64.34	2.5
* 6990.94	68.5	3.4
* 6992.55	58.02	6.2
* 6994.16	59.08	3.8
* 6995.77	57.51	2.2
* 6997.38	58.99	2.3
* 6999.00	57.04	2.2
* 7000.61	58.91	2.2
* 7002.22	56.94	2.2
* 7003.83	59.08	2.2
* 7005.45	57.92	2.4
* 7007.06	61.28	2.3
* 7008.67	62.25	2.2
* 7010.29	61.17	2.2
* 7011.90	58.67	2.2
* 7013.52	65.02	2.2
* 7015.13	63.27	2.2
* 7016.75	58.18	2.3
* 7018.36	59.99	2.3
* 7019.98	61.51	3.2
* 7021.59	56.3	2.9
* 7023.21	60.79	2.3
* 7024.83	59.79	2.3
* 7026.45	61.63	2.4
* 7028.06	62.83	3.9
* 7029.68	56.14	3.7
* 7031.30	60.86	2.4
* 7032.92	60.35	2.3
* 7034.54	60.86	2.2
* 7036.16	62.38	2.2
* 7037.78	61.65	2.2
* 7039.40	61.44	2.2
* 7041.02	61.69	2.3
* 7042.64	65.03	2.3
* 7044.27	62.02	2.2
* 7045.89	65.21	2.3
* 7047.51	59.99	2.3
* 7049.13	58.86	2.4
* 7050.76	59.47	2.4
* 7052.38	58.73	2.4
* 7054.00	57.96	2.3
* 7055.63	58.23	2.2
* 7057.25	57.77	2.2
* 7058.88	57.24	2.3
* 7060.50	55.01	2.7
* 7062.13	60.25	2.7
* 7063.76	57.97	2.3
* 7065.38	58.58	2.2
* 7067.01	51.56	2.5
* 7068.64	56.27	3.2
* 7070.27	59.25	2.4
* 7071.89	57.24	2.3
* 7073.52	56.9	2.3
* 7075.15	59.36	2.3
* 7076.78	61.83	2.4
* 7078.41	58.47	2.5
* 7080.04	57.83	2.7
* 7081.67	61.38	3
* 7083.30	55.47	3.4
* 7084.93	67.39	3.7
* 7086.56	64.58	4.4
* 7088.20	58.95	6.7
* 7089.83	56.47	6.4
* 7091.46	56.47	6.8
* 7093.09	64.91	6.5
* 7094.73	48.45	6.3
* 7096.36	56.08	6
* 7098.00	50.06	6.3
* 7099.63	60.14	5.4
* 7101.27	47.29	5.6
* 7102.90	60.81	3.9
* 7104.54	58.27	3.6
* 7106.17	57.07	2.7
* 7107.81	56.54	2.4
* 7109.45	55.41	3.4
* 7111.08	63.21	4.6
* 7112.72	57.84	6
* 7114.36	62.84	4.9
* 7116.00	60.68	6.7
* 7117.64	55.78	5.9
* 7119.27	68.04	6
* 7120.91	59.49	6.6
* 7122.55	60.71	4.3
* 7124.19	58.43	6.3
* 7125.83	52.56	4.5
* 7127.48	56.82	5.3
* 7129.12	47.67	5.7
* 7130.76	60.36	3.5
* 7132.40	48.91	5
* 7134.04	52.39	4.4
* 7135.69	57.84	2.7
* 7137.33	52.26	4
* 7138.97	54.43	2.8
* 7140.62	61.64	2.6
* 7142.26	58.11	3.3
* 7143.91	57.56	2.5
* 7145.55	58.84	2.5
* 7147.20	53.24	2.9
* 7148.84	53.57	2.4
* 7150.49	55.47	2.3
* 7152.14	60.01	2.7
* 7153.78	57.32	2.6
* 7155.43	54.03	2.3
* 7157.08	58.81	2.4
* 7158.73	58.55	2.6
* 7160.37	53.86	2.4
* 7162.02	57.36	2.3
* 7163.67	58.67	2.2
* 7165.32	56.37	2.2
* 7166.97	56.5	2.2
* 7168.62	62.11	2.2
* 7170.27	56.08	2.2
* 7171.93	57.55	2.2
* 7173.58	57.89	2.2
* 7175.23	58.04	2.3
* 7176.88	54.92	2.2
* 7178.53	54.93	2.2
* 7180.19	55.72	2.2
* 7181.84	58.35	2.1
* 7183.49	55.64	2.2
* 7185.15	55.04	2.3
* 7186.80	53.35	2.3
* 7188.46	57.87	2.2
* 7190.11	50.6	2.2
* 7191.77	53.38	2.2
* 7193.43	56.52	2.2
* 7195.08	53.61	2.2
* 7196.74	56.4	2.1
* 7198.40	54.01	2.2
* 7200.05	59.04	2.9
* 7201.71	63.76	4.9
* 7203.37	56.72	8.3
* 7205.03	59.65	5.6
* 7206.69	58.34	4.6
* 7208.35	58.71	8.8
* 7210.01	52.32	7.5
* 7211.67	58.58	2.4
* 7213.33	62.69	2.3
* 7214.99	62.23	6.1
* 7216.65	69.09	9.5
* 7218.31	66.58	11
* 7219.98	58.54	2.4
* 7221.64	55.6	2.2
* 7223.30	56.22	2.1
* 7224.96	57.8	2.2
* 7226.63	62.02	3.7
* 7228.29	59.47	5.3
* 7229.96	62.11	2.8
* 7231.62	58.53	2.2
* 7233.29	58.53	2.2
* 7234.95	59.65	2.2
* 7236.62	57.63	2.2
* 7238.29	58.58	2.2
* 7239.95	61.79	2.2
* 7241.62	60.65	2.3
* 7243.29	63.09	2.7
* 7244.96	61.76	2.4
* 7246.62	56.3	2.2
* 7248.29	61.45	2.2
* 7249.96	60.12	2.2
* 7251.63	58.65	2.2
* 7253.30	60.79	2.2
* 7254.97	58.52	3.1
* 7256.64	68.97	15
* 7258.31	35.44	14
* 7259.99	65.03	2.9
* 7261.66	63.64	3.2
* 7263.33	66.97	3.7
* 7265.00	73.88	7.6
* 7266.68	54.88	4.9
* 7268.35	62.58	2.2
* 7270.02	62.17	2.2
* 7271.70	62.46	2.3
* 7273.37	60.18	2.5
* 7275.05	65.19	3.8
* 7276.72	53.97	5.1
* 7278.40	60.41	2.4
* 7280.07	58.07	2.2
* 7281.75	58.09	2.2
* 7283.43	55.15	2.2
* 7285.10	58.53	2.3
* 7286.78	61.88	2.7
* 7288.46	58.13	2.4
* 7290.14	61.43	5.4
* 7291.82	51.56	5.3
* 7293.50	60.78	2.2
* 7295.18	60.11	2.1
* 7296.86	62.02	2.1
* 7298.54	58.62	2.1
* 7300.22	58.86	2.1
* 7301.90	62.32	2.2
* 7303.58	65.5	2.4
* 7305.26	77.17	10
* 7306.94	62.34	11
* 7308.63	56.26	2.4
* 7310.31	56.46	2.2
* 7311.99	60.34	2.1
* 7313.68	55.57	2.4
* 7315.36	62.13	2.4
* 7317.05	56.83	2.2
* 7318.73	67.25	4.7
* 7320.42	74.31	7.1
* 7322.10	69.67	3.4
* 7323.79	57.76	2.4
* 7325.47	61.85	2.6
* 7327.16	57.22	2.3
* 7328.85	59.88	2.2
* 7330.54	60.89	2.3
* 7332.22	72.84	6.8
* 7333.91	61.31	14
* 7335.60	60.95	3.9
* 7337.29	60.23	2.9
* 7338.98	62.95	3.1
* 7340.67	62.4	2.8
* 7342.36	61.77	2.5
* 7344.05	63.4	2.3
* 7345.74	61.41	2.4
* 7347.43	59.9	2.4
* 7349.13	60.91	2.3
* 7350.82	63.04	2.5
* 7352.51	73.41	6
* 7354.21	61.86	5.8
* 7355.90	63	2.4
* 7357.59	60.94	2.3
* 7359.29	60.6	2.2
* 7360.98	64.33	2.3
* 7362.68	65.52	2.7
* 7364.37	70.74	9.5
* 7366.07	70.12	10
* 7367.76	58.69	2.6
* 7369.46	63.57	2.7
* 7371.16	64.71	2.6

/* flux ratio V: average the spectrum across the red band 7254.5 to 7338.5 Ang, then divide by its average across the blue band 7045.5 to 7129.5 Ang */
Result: 1.05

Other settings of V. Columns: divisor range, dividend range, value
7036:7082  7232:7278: 1.02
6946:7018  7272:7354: 1.02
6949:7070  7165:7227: 0.96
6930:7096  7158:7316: 0.98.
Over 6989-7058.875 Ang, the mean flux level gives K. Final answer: 60.3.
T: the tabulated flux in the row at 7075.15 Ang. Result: 59.36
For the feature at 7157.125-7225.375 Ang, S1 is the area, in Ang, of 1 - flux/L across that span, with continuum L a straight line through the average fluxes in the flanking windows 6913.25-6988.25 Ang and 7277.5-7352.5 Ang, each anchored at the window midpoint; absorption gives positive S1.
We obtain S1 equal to 4.1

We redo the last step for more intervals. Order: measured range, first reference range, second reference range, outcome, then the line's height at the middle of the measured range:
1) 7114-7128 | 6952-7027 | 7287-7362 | 0.4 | 61.1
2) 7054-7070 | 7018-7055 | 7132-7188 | 0.7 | 59.8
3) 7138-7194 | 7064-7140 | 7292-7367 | 2.3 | 59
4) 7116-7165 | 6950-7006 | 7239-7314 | 3.0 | 60.4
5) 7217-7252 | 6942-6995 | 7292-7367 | 1.3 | 62.3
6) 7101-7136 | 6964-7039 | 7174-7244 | 1.1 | 59.2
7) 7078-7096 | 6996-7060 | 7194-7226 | 0.2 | 59.8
